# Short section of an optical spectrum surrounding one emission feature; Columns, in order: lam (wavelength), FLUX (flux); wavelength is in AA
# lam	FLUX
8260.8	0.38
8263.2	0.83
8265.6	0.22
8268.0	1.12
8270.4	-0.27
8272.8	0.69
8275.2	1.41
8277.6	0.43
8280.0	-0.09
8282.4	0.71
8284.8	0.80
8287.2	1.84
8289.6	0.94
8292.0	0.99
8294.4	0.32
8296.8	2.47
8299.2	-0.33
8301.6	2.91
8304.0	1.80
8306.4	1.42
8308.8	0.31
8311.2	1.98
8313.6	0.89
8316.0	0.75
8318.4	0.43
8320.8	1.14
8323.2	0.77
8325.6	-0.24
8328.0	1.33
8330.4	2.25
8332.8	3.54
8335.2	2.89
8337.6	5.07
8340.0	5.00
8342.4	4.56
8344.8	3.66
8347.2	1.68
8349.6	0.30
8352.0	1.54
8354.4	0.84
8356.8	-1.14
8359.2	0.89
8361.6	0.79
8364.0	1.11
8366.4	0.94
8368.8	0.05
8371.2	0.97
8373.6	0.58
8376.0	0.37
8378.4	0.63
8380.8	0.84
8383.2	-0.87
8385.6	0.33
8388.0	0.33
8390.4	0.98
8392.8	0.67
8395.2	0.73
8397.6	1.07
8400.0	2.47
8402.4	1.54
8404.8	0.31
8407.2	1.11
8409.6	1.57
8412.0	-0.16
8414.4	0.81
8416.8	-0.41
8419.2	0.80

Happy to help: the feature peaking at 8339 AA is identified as [O II]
